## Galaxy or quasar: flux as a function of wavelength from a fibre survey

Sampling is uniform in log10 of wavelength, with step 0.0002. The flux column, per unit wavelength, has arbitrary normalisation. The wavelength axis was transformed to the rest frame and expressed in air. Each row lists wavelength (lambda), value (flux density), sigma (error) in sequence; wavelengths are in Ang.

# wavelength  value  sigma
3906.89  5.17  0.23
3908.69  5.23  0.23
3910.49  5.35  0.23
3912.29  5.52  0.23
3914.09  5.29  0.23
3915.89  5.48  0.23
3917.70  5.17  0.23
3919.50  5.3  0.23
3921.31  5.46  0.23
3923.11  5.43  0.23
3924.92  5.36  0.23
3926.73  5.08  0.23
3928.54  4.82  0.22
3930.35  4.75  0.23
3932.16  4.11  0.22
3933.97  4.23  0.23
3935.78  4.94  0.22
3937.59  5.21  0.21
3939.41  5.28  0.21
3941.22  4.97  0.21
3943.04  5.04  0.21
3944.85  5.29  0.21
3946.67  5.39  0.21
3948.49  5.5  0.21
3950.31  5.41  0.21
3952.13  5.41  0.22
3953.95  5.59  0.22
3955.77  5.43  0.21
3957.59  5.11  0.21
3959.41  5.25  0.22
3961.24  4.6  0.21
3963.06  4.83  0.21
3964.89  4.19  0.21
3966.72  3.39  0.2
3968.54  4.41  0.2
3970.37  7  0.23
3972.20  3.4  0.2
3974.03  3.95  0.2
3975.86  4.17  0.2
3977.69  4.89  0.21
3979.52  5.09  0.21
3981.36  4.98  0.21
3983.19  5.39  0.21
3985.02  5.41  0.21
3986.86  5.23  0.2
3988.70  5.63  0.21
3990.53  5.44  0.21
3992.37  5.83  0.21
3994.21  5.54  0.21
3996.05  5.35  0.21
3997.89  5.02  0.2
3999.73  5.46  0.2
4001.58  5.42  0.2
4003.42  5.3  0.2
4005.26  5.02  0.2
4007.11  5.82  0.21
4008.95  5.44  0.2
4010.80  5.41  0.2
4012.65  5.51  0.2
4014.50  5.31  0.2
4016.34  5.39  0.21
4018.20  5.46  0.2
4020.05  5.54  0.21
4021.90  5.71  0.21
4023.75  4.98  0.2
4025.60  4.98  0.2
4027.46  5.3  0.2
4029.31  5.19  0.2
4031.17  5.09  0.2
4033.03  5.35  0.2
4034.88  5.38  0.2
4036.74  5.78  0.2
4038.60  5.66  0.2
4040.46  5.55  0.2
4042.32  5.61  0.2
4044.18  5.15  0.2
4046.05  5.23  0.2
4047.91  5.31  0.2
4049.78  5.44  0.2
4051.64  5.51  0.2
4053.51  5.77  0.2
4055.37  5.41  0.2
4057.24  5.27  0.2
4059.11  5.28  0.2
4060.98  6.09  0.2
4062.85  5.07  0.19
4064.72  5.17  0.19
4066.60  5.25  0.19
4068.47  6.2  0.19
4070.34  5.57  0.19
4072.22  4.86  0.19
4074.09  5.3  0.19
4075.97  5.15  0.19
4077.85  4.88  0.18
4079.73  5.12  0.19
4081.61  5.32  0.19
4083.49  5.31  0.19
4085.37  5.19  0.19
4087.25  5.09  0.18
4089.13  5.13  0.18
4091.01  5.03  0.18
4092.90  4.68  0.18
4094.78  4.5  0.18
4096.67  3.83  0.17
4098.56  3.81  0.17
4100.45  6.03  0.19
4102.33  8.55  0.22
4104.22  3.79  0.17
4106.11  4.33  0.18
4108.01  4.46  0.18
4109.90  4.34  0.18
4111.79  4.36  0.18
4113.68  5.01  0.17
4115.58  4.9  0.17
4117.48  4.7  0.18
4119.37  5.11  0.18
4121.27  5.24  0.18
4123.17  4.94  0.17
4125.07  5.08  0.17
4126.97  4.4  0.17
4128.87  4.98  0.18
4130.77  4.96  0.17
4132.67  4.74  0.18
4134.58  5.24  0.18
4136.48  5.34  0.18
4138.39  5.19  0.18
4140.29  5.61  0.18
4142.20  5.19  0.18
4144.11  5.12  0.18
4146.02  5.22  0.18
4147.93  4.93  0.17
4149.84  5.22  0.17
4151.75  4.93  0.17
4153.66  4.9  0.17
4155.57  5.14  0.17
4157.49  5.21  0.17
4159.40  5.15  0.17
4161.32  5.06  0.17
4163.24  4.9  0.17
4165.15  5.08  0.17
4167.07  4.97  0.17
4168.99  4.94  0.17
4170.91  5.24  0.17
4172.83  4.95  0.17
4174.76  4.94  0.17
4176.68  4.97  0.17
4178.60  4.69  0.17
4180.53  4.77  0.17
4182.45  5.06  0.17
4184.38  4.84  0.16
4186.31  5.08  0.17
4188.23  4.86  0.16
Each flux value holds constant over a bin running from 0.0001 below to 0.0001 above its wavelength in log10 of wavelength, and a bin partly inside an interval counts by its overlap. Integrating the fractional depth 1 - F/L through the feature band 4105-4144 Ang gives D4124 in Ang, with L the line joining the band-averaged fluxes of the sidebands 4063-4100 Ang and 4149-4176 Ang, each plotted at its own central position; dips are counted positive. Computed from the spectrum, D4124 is 1.0 Ang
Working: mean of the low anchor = 5.03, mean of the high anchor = 5.04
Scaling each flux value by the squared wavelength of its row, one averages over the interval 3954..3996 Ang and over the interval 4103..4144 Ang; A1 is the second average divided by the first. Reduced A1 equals 1.05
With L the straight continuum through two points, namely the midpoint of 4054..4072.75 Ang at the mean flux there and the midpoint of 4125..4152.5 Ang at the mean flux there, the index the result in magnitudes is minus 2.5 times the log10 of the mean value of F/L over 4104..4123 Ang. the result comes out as 0.12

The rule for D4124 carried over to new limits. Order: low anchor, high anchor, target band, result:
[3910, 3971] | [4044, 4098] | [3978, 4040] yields -2.7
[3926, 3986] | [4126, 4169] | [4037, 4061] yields -2.3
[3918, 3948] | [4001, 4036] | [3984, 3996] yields -0.6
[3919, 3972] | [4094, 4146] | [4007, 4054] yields -3.8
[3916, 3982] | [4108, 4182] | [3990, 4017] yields -2.4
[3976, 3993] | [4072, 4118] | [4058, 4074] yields -1.3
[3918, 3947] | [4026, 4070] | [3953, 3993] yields 1.7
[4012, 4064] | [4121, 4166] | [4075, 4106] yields 1.0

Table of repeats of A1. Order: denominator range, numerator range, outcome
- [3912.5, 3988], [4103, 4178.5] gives 1.09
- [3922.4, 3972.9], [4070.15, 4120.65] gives 1.07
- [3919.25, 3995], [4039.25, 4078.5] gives 1.13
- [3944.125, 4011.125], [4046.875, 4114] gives 1.06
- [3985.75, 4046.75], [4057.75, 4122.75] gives 0.98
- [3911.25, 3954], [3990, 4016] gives 1.09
